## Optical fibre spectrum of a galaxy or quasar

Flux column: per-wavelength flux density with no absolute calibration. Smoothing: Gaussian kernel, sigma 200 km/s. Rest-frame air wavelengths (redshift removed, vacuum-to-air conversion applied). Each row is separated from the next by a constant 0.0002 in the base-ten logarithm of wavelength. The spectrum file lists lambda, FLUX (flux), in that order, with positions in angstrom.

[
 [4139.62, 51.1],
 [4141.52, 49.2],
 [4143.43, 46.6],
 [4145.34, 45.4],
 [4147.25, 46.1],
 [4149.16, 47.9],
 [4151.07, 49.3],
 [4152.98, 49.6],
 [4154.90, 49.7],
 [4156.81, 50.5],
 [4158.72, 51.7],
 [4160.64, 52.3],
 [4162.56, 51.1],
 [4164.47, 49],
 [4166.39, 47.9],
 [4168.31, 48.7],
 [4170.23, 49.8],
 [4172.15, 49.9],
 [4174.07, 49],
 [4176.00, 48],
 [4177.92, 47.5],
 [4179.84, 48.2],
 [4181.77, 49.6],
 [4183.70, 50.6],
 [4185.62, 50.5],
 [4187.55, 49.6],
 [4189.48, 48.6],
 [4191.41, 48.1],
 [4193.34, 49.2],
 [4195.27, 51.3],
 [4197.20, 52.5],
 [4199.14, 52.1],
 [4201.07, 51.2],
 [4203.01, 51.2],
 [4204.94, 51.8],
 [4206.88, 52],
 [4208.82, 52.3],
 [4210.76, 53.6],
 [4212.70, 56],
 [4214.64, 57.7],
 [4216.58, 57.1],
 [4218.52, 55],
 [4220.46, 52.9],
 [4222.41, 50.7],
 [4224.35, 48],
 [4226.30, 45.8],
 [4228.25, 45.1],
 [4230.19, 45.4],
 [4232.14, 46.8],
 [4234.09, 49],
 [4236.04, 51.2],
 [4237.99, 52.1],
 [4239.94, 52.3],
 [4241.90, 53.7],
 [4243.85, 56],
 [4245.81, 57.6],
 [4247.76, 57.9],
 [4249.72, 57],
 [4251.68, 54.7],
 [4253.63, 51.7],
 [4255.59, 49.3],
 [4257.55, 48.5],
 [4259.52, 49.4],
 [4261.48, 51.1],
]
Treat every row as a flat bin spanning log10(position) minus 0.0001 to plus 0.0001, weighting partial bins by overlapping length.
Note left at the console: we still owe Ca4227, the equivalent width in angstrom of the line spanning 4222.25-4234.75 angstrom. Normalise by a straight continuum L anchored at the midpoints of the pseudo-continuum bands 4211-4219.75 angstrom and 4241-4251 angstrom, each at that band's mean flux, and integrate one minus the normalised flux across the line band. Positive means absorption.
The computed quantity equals 2.1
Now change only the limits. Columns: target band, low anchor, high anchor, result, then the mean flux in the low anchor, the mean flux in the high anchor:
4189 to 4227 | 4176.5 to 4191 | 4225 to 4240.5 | -2.5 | 49.2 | 48.4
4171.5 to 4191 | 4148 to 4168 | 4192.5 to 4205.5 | 0.6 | 49.8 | 51.3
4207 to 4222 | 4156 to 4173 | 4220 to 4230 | -1.9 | 50.1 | 48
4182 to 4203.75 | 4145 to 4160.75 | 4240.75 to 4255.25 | 0.5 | 49.1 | 55.2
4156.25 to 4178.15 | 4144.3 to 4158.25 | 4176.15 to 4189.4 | -0.4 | 48.5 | 49.2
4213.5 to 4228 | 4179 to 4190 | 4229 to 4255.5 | -0.2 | 49.5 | 52.6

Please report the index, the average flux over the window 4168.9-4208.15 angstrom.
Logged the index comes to 50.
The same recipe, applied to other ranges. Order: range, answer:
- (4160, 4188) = 49.4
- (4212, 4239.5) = 50.9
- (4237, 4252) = 55.2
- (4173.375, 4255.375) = 51.4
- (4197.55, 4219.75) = 53.6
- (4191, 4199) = 50.6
